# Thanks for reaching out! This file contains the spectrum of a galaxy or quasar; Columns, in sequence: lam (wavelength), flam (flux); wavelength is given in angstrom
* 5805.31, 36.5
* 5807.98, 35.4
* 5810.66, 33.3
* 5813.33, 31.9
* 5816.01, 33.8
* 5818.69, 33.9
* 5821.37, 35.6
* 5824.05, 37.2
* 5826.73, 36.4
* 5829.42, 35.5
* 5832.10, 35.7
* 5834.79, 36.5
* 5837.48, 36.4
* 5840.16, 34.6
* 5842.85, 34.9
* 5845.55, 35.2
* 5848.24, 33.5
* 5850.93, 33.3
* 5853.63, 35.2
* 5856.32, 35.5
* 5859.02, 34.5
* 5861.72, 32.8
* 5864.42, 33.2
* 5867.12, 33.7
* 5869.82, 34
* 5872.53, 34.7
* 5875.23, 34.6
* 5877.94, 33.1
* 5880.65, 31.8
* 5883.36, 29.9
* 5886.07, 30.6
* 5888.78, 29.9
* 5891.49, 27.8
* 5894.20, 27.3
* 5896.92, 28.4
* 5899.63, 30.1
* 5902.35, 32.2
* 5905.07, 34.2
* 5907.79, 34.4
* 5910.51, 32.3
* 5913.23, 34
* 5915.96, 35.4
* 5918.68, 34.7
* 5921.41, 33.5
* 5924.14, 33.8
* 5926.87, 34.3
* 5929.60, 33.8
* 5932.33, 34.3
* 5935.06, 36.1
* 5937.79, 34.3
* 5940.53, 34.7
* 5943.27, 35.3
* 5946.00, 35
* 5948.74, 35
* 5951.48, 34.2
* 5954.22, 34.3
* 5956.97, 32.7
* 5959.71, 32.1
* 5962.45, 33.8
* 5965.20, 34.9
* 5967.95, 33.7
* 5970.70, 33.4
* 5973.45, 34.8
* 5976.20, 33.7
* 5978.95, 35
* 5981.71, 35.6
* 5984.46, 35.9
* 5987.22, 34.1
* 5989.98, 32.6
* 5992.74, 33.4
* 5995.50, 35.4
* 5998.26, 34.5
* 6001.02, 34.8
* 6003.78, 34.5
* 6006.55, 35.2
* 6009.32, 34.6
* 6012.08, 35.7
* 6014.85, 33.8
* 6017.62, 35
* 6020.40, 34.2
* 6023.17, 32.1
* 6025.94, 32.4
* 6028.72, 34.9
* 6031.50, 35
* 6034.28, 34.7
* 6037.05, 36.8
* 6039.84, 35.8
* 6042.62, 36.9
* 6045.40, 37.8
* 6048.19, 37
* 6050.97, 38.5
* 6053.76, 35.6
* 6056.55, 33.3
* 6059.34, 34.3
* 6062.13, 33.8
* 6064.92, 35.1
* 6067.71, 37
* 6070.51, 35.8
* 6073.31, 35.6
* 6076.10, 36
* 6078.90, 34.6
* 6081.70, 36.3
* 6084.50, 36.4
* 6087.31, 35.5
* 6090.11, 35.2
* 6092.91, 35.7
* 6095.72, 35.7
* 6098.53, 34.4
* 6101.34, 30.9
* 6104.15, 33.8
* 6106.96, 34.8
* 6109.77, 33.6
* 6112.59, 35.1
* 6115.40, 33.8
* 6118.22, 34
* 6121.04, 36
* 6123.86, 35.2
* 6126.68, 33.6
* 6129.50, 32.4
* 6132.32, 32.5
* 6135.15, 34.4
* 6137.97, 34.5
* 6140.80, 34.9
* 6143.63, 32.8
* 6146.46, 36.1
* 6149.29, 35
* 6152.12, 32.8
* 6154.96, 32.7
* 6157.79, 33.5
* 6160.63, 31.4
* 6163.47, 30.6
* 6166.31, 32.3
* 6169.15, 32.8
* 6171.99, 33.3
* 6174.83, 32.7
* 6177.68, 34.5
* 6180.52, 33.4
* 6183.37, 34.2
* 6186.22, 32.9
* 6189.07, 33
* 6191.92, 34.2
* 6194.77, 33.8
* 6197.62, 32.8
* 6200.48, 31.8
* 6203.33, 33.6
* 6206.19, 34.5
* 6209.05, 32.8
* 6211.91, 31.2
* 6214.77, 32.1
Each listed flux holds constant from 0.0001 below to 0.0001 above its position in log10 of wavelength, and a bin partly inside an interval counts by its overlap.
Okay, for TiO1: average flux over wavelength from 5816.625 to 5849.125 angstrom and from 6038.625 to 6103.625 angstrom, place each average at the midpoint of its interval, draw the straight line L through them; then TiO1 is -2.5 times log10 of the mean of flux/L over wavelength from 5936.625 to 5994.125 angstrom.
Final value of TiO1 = 0.04 mag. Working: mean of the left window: 35.4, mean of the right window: 35.5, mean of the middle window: 34.2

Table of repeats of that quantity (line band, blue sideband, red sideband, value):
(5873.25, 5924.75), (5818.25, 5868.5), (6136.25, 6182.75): 0.09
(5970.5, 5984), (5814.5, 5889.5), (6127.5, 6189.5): -0.03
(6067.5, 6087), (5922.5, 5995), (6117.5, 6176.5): -0.06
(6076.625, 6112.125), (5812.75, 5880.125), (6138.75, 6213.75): -0.04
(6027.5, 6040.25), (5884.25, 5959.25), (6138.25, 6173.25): -0.07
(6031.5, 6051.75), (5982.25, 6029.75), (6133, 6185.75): -0.08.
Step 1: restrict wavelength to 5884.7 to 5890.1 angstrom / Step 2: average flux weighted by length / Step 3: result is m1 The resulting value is 30.3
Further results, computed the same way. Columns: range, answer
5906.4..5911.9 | 33.4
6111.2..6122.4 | 34.7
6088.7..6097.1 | 35.6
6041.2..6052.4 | 37.6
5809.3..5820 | 33.2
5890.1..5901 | 28.4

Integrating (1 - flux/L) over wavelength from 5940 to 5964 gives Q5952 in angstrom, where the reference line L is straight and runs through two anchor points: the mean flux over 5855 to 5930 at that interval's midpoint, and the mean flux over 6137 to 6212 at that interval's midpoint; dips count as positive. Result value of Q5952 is -1.0 angstrom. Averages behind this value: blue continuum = 32.6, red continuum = 33.3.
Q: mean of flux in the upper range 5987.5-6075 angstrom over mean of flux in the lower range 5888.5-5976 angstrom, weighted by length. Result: 1.1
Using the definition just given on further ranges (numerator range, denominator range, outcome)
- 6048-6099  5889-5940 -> 1.08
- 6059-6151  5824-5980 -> 1.03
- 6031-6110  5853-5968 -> 1.07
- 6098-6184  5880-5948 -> 1.03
